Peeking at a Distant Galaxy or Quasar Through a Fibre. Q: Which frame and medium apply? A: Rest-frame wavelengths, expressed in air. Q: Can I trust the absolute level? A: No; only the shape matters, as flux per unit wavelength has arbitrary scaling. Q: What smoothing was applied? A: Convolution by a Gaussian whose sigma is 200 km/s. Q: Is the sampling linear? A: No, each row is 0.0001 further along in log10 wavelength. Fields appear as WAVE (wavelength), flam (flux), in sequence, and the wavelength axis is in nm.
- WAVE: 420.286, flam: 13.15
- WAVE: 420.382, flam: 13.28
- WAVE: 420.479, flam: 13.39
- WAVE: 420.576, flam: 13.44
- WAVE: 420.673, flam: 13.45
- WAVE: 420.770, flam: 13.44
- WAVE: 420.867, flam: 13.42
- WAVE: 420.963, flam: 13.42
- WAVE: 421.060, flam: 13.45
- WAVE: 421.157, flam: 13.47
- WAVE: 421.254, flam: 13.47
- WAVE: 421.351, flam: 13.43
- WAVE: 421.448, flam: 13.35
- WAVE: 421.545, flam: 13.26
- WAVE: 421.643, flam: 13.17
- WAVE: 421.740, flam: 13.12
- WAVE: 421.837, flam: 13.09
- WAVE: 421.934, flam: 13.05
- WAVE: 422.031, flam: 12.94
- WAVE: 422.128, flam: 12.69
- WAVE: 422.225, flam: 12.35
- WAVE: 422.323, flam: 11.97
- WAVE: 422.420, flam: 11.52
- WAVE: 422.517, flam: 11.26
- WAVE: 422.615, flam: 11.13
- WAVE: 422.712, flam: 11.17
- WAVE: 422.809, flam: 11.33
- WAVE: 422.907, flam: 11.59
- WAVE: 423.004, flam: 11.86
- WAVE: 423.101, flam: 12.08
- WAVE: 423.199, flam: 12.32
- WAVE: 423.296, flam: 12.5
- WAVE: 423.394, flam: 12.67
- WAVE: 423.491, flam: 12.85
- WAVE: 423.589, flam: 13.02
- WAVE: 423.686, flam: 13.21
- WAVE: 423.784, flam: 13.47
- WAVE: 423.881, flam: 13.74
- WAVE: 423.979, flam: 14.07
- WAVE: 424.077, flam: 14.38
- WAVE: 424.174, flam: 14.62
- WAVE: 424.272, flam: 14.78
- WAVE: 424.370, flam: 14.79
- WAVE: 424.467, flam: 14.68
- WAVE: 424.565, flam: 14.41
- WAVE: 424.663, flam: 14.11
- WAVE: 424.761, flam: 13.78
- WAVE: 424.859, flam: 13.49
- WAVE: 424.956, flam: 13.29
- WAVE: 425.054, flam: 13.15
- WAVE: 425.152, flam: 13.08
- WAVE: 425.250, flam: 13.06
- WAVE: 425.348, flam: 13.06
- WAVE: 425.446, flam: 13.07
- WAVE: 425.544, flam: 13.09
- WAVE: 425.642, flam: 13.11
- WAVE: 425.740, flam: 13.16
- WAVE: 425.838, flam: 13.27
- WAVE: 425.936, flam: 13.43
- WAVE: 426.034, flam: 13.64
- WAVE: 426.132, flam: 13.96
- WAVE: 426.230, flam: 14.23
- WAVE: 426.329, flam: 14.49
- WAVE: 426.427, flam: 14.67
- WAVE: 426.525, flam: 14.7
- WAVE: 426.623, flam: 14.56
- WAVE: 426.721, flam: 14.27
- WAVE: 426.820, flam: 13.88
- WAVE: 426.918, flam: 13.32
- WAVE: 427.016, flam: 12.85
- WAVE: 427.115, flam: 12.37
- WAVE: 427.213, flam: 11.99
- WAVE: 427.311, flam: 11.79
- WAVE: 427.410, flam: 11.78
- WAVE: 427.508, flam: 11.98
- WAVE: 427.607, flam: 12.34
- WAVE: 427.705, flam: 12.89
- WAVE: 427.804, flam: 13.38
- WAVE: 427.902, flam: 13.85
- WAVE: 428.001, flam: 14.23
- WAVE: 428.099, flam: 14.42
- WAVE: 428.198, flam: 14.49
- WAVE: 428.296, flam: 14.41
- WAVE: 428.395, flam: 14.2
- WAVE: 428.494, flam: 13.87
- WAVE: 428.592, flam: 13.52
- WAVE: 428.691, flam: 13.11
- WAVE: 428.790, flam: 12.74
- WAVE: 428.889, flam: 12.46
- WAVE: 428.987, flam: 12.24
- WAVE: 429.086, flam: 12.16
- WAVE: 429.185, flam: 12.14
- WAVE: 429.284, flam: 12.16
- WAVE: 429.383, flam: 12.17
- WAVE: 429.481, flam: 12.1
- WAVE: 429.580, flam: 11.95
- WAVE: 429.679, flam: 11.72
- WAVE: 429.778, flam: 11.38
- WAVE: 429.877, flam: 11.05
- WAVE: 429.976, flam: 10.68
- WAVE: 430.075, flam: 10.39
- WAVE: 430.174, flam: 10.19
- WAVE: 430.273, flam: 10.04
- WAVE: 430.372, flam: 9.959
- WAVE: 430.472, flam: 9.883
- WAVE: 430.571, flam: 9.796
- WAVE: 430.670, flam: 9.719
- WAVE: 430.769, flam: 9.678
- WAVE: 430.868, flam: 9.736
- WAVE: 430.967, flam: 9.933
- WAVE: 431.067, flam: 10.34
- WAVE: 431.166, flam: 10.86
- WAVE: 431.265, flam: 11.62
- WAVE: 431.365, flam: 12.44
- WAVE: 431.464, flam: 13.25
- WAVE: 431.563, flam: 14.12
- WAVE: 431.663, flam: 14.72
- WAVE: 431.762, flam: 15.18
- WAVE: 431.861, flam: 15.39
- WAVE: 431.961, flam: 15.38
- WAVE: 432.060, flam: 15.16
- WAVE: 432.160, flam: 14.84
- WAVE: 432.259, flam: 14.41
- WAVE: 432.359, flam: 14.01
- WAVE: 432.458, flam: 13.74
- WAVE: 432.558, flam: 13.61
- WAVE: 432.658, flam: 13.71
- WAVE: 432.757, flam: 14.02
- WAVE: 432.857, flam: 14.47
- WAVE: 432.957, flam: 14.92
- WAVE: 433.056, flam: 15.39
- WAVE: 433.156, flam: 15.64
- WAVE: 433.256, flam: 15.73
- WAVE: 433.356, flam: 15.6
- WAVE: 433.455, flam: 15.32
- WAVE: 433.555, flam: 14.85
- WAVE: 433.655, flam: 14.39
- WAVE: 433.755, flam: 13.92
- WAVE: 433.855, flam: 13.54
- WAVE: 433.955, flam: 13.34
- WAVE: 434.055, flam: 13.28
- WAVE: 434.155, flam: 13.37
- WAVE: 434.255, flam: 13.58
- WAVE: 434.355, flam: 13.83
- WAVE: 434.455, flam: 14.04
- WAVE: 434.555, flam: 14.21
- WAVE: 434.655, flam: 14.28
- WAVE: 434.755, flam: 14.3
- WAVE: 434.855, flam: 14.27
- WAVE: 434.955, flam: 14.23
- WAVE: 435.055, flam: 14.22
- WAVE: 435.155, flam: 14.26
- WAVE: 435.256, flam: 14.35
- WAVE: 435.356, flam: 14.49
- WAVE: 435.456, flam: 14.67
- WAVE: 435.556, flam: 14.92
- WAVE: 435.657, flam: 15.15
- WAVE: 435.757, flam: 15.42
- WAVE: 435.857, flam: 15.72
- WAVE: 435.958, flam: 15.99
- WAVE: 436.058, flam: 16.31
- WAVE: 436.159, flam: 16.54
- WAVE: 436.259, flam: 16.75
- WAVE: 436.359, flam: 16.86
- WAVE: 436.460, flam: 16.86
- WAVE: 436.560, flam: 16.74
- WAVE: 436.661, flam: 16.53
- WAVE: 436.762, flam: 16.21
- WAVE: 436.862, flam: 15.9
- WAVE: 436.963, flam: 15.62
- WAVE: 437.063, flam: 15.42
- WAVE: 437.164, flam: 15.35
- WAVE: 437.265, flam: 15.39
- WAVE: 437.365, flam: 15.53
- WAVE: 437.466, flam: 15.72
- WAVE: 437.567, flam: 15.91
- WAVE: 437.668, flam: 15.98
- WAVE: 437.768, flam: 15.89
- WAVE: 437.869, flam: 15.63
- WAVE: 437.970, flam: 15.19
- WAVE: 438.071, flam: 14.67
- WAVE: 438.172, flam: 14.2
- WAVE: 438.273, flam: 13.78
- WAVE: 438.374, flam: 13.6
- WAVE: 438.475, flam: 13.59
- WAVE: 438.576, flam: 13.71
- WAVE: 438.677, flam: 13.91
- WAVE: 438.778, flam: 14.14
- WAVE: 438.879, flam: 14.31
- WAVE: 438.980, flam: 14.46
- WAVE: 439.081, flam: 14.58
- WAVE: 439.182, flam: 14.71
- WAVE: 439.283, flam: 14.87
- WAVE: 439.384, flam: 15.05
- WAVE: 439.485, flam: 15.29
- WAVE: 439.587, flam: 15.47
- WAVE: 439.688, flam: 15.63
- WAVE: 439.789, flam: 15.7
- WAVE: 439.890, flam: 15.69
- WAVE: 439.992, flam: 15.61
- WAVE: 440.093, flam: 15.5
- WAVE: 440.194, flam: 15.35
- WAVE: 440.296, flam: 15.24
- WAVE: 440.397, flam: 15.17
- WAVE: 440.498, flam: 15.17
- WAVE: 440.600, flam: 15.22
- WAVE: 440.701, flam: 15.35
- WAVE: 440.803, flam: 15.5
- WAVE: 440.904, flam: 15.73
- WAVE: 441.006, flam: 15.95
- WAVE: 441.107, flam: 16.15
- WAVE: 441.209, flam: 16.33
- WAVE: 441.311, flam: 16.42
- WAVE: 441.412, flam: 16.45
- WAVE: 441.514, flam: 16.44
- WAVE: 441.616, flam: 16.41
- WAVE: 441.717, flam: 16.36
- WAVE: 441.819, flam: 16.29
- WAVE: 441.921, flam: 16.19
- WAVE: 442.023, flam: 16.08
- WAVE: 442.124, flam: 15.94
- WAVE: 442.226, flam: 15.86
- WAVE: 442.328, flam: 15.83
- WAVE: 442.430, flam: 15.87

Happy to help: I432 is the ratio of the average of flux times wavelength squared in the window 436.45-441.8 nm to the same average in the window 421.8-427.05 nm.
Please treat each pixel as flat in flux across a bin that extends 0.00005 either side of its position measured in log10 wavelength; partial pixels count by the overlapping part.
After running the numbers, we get 1.24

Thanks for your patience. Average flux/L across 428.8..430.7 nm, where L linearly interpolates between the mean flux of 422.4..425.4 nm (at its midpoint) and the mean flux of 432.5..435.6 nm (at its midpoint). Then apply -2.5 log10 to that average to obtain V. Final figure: 0.225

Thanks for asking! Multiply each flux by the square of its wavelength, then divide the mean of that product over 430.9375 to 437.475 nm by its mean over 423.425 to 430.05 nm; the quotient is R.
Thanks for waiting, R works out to 1.1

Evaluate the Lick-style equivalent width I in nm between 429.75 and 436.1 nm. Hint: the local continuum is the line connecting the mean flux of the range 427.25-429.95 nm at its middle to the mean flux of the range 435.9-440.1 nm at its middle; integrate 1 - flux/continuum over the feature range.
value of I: 0.23 nm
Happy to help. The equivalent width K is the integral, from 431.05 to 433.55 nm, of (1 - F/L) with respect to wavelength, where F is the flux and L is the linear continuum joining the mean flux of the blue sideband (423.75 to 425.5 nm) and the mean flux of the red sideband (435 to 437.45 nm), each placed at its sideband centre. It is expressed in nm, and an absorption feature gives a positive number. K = 0.135 nm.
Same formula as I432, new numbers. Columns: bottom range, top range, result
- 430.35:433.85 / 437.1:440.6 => 1.16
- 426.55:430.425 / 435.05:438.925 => 1.27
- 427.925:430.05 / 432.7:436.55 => 1.20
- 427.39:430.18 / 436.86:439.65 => 1.24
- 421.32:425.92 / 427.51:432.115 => 0.97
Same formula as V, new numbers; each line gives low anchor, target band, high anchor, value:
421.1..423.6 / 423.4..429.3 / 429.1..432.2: -0.11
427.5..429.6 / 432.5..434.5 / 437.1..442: -0.02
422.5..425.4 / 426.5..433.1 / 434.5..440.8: 0.10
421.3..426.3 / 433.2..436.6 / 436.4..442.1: -0.01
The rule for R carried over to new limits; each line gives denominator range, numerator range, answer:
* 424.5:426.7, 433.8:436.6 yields 1.13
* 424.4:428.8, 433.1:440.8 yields 1.17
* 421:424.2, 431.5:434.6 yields 1.19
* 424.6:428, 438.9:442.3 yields 1.25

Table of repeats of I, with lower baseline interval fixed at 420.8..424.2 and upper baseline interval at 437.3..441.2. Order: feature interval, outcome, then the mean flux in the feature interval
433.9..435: 0.04 nm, 13.9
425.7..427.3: -0.03 nm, 13.6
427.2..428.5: 0.03 nm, 13.3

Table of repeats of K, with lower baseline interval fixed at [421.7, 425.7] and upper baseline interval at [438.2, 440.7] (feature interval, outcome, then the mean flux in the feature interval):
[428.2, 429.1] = 0.018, 13.3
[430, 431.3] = 0.344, 10.2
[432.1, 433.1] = -0.020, 14.3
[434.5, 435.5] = -0.001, 14.3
